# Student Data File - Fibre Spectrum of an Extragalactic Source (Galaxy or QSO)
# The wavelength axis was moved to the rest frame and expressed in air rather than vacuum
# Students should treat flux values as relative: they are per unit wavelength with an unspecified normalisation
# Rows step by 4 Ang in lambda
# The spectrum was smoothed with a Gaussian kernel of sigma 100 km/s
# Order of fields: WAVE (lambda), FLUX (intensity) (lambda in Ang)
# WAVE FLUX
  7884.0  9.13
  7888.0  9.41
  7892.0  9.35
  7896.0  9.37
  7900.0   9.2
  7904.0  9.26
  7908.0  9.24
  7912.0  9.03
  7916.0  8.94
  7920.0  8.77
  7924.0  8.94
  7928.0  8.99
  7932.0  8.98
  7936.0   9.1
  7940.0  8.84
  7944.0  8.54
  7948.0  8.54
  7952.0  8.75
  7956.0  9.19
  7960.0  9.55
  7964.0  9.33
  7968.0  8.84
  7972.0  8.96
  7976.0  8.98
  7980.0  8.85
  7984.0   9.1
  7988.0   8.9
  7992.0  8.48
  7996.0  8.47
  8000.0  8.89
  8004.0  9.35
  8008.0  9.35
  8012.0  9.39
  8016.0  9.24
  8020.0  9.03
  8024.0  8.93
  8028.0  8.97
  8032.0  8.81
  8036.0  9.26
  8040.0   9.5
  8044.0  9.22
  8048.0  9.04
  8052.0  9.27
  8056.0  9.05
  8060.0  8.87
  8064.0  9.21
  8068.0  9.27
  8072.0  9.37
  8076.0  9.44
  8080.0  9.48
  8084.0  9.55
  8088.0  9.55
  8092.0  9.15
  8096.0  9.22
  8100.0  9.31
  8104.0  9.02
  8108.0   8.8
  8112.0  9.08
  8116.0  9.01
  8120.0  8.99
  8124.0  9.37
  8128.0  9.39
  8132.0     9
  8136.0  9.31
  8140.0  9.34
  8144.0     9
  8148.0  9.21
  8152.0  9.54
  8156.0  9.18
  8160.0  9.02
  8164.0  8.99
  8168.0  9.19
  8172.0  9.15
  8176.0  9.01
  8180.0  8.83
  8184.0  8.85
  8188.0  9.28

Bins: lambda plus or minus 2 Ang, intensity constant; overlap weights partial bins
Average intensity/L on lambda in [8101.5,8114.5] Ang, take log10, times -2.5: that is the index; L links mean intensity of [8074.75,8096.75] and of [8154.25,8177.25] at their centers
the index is 0.040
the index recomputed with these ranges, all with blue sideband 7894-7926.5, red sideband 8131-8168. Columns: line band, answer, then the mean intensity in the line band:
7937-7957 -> 0.04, 8.77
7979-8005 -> 0.03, 8.84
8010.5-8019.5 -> -0.02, 9.26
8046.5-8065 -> 0.01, 9.08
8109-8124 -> 0.01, 9.06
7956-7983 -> 0.00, 9.09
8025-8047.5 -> 0.00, 9.13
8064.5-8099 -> -0.02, 9.37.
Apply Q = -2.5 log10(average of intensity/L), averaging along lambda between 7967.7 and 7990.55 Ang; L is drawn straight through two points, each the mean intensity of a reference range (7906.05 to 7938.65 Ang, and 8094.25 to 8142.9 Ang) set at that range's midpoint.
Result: 0.01 mag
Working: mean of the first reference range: 9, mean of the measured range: 8.93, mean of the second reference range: 9.15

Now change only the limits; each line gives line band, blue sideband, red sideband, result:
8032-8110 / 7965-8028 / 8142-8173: -0.02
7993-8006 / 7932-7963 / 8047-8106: 0.02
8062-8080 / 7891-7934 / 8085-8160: -0.02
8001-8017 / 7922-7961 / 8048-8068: -0.03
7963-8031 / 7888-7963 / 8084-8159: 0.01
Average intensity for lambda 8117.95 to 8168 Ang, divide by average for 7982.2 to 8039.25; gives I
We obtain 1.0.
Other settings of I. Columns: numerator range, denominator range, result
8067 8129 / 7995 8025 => 1.02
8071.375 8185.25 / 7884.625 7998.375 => 1.02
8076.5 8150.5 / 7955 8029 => 1.02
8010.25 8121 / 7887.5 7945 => 1.01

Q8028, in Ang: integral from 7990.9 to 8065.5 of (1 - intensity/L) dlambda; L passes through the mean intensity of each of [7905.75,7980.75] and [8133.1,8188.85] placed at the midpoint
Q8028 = -0.4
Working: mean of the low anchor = 8.97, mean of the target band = 9.08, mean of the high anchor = 9.13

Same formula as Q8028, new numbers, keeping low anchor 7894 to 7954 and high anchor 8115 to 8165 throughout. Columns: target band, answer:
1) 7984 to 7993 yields 0.2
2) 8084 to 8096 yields -0.3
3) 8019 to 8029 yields 0.1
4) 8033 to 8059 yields -0.3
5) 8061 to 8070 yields -0.1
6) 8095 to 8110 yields 0.1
